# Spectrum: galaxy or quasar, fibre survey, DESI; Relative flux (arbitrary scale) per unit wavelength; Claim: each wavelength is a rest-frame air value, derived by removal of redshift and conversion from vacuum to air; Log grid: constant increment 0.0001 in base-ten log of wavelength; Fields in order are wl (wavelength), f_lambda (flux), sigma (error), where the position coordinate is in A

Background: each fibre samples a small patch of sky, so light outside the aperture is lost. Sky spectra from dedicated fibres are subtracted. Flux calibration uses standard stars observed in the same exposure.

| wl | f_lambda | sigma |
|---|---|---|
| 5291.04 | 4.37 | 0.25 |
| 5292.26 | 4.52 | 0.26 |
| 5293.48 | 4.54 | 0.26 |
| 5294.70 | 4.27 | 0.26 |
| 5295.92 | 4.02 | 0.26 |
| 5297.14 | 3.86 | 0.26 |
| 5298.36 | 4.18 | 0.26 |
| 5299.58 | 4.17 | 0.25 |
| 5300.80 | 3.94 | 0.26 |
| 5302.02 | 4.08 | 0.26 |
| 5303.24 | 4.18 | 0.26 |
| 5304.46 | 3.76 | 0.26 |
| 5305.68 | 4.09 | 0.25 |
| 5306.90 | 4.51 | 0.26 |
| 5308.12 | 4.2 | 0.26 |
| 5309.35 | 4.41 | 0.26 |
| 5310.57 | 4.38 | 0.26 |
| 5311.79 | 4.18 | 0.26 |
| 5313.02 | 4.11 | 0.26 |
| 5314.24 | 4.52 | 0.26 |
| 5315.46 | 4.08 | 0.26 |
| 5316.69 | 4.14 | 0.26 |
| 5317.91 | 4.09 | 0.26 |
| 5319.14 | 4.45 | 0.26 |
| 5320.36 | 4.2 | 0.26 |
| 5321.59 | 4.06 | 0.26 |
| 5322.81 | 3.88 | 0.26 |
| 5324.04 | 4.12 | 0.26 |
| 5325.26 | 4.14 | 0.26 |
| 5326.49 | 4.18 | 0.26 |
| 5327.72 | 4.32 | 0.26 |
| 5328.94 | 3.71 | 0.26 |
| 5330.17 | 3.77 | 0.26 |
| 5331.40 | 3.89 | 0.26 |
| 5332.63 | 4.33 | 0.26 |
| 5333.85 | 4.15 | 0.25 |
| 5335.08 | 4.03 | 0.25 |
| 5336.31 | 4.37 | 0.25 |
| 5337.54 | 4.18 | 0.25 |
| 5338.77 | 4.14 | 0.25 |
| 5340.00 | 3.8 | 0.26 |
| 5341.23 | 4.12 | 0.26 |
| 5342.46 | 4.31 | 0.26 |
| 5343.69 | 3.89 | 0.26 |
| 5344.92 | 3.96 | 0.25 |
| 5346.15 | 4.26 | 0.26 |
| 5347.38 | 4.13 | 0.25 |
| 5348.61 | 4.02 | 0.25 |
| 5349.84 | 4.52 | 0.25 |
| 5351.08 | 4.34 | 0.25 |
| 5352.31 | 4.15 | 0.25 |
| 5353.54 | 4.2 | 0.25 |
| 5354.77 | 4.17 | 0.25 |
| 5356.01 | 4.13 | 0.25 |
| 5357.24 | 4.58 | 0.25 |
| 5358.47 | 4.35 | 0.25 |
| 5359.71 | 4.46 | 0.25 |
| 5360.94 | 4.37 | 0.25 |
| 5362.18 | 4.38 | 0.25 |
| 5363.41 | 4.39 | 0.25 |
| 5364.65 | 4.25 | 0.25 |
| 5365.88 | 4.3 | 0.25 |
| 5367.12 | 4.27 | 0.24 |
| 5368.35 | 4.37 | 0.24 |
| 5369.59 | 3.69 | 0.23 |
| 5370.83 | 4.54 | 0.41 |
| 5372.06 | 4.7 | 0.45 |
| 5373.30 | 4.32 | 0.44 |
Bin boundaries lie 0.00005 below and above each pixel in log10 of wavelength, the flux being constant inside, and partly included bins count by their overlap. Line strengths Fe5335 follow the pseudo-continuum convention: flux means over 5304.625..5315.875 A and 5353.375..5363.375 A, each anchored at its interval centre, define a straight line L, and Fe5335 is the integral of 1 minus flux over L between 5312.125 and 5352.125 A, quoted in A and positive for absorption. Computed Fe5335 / 1.5 A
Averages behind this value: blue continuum 4.26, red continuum 4.34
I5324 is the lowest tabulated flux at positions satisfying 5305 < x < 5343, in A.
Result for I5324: 3.71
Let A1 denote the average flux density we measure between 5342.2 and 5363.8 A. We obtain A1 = 4.25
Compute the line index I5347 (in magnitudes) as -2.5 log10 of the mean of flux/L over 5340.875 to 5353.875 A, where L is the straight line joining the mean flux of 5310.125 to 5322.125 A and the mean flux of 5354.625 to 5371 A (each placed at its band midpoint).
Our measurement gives 0.03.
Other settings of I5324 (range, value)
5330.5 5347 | 3.8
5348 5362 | 4.02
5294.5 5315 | 3.76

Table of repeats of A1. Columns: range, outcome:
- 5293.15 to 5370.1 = 4.17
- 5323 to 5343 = 4.09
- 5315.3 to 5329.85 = 4.11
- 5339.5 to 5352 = 4.14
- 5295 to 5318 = 4.16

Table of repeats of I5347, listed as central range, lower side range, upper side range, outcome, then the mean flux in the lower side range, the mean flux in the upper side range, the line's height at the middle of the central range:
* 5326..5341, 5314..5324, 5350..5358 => 0.04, 4.16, 4.28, 4.21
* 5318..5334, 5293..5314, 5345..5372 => 0.03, 4.17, 4.28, 4.22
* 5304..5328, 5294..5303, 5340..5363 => -0.02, 4.08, 4.23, 4.13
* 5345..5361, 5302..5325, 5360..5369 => 0.01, 4.18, 4.34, 4.3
